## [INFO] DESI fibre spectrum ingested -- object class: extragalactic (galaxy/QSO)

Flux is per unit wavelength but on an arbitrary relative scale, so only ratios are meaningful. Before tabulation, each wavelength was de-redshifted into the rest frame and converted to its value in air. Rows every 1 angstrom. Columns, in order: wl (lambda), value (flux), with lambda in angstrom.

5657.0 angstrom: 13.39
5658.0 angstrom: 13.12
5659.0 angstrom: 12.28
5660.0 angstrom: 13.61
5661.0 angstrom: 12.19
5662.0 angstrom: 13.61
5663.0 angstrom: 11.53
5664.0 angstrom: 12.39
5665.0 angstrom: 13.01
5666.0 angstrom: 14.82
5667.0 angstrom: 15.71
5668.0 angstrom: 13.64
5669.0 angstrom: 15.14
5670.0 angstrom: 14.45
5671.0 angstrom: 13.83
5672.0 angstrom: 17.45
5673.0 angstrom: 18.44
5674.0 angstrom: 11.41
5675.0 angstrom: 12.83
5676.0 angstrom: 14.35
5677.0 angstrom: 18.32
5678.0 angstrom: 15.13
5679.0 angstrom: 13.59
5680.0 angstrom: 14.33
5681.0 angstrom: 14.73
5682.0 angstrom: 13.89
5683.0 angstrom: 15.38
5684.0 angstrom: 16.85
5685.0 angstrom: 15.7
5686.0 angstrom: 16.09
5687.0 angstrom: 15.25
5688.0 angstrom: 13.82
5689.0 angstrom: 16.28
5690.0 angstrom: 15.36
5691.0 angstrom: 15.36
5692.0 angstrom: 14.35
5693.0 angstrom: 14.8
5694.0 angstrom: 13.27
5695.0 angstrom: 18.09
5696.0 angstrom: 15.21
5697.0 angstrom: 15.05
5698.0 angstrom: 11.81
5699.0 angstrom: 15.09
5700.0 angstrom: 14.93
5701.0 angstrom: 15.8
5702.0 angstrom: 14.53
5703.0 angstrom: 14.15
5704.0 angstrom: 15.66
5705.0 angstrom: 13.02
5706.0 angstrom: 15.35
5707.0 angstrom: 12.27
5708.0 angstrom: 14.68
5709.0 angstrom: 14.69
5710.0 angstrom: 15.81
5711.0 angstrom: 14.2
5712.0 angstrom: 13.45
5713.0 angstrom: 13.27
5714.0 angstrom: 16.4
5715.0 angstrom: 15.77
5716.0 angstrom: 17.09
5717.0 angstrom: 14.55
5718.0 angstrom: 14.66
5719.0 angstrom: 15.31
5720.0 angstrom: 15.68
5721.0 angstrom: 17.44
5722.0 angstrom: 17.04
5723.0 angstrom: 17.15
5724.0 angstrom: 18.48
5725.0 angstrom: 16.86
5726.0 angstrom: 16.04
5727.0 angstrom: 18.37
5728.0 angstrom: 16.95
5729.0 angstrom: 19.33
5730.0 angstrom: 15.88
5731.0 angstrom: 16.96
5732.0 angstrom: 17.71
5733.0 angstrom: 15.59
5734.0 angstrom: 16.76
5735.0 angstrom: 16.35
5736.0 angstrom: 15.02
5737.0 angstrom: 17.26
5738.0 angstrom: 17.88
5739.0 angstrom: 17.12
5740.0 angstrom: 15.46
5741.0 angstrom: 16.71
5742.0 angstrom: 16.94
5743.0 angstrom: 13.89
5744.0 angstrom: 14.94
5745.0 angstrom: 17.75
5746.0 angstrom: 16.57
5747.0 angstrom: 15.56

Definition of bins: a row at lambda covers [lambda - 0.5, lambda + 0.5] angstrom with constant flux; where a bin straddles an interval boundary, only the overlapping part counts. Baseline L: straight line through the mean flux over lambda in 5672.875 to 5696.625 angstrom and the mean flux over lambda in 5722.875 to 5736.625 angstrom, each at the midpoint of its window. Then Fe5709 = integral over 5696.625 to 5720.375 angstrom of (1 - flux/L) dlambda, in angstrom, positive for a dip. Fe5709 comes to 2.0 angstrom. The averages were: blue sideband 15.1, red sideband 17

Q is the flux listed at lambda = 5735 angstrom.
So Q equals 16.35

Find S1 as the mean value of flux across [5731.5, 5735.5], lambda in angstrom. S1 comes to 16.6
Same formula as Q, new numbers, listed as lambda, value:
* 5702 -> 14.53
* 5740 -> 15.46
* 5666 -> 14.82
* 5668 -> 13.64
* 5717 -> 14.55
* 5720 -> 15.68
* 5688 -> 13.82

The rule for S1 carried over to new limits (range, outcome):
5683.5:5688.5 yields 15.5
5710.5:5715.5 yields 14.6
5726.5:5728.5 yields 17.7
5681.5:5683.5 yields 14.6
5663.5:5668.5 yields 13.9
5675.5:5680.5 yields 15.1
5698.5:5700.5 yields 15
